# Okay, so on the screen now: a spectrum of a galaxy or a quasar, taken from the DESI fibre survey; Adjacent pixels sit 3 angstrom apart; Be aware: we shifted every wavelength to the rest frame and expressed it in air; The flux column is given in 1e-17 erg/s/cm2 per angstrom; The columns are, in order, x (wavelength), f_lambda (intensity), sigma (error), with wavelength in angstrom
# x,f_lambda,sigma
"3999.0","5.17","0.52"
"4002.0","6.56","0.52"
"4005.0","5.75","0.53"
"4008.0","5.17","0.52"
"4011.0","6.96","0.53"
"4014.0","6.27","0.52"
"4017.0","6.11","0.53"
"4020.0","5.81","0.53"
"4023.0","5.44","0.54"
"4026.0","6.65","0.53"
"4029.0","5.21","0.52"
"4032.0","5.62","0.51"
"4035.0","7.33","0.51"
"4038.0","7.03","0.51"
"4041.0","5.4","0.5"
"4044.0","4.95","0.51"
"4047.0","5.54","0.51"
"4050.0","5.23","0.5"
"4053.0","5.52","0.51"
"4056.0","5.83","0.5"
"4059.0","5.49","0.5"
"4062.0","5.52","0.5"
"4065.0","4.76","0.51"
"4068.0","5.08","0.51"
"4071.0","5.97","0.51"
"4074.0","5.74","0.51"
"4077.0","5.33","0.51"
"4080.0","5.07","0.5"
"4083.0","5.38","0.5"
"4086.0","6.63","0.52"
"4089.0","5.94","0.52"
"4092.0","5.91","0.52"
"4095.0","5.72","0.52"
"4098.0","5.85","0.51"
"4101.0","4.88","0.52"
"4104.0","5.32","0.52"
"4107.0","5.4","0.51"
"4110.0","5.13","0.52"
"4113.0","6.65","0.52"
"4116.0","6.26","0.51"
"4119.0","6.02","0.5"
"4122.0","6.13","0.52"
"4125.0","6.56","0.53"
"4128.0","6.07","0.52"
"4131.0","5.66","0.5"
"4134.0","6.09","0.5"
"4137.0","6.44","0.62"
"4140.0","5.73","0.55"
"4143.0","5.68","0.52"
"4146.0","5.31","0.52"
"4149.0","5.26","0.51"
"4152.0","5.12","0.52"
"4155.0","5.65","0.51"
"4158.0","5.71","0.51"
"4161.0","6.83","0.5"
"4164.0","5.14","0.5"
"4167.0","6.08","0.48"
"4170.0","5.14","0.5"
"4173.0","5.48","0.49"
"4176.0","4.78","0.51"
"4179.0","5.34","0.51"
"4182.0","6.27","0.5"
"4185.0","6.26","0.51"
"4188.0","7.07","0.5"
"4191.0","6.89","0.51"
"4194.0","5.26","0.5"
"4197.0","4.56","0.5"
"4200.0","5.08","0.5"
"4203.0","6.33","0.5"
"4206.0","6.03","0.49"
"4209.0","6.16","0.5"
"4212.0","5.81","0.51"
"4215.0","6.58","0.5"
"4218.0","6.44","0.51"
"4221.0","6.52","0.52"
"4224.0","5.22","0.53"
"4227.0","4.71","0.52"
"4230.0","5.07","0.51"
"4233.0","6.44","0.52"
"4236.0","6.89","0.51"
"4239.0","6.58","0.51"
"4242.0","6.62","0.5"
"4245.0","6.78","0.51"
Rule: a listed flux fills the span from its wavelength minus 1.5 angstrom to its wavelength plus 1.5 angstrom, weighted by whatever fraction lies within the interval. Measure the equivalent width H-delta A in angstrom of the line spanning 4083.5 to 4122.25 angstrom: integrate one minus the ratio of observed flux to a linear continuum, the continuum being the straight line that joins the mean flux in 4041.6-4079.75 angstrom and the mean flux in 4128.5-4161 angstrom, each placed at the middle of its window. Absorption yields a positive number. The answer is -1.7 angstrom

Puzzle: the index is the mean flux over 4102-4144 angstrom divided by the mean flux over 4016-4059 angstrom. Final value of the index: 1.0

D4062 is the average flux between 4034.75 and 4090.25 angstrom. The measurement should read 5.63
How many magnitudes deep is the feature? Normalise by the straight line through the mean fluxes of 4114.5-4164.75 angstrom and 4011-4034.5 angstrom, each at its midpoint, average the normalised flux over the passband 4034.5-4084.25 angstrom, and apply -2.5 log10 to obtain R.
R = 0.08 mag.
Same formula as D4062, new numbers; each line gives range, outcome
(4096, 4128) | 5.83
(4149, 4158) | 5.42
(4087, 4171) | 5.78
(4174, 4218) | 5.9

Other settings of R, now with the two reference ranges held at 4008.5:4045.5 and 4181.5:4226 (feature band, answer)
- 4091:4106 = 0.10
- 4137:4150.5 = 0.08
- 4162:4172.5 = 0.09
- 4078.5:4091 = 0.05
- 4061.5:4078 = 0.12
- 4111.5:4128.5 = -0.05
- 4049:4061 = 0.10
